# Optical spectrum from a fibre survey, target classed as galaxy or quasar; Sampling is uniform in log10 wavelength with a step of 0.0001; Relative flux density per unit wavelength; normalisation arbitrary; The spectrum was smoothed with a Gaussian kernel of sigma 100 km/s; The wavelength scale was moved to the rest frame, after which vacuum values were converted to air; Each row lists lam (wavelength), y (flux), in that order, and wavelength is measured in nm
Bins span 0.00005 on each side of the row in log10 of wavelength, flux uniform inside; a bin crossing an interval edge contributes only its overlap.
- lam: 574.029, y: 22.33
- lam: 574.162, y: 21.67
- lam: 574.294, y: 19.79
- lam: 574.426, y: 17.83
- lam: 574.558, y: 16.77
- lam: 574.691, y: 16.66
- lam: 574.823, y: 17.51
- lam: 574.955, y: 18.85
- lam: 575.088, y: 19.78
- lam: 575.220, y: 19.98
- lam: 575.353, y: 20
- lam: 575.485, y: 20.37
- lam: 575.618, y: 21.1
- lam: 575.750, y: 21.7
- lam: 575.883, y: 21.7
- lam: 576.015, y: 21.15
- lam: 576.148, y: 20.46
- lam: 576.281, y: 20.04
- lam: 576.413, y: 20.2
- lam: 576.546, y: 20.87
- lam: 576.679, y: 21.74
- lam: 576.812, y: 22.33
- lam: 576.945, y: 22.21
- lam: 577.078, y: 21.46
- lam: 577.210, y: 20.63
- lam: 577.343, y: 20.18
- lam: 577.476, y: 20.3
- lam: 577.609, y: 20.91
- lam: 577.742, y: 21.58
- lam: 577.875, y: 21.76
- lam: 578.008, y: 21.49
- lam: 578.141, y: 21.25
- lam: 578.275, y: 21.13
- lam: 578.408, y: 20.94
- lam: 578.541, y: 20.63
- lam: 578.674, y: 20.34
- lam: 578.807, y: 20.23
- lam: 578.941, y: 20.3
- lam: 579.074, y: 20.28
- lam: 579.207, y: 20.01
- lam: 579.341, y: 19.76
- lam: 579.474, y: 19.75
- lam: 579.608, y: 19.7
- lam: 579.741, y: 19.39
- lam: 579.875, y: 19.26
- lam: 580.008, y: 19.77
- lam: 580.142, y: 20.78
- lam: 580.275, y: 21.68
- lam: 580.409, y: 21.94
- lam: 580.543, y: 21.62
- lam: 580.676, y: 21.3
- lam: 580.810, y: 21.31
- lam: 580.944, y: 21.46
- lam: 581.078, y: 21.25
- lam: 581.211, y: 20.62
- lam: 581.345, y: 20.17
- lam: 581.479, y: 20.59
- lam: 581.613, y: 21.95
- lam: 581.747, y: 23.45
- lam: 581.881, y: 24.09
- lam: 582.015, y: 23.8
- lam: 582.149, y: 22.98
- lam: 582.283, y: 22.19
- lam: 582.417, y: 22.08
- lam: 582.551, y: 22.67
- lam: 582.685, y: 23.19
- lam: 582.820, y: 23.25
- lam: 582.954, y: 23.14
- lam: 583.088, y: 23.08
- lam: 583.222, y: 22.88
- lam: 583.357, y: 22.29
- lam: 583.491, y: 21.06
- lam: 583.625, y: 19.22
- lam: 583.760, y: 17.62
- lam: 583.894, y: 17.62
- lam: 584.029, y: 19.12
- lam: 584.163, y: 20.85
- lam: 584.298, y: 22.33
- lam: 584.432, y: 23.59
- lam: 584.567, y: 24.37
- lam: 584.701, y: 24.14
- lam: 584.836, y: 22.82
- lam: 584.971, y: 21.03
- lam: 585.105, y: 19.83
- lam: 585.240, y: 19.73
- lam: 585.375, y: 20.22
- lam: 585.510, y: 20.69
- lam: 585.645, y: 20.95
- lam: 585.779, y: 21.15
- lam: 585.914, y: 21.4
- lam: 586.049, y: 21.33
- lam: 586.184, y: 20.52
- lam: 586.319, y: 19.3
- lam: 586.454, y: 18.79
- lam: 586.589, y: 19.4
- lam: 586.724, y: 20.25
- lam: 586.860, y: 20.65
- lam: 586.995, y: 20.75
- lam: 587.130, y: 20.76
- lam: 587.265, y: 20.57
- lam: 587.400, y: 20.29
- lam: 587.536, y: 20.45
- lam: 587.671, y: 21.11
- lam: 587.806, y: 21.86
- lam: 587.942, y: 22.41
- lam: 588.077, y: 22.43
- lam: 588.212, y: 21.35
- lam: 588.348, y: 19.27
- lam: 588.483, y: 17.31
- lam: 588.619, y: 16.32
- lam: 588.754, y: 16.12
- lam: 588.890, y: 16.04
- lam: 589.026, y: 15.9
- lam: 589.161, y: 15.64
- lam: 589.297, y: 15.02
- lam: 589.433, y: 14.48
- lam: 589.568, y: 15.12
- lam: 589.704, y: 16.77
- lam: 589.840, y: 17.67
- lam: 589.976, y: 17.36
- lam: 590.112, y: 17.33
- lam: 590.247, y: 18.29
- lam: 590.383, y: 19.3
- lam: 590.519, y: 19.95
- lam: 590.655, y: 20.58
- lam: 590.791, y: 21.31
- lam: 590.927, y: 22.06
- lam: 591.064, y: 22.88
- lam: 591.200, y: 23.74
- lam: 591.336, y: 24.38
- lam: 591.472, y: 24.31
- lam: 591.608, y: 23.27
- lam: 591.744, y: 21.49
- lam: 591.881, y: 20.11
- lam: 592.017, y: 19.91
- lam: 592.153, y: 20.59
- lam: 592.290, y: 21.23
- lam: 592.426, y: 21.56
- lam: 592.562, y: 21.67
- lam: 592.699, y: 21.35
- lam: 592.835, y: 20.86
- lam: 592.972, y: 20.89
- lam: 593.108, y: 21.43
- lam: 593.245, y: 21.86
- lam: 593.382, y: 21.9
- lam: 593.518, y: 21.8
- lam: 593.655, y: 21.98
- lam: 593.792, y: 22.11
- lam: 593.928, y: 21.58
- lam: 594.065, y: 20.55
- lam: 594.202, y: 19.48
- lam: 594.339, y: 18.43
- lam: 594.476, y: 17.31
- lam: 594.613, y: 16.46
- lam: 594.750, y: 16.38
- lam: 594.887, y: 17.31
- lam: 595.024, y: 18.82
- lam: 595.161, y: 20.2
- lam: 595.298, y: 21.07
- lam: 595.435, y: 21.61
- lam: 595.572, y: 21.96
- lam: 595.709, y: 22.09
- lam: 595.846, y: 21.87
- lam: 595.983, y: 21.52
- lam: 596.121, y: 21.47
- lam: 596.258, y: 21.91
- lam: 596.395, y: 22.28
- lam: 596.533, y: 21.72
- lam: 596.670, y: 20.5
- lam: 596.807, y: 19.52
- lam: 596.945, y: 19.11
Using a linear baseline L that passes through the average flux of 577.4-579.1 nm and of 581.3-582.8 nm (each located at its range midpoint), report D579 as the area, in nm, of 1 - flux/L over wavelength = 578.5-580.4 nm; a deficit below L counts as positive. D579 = 0.107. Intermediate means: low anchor 20.9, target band 20.2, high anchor 22.5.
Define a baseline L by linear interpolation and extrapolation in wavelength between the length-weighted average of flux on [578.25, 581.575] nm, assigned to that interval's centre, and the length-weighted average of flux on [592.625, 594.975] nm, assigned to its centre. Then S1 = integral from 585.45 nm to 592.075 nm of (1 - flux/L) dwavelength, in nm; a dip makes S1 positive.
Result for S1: 0.16 nm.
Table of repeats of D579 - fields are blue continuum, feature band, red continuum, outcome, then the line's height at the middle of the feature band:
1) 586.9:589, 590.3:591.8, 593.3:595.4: -0.18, 19.7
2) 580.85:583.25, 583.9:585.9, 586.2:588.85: -0.03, 21.1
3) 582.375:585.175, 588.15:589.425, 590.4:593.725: 0.28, 21.7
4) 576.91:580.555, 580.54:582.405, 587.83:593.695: -0.13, 20.5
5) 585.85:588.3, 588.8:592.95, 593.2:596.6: 0.19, 20.6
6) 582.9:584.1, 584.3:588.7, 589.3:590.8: -0.33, 19.3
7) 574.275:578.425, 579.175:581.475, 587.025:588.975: -0.05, 20.2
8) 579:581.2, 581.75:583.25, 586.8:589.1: -0.20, 20.3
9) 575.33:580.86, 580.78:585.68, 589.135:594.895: -0.28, 20.5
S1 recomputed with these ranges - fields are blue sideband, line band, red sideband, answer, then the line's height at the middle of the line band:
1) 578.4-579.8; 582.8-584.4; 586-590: -0.13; 19.5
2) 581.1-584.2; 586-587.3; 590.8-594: 0.09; 21.7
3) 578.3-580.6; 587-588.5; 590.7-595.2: -0.01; 20.7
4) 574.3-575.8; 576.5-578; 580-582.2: -0.09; 20.1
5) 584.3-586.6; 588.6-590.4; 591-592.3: 0.45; 21.9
